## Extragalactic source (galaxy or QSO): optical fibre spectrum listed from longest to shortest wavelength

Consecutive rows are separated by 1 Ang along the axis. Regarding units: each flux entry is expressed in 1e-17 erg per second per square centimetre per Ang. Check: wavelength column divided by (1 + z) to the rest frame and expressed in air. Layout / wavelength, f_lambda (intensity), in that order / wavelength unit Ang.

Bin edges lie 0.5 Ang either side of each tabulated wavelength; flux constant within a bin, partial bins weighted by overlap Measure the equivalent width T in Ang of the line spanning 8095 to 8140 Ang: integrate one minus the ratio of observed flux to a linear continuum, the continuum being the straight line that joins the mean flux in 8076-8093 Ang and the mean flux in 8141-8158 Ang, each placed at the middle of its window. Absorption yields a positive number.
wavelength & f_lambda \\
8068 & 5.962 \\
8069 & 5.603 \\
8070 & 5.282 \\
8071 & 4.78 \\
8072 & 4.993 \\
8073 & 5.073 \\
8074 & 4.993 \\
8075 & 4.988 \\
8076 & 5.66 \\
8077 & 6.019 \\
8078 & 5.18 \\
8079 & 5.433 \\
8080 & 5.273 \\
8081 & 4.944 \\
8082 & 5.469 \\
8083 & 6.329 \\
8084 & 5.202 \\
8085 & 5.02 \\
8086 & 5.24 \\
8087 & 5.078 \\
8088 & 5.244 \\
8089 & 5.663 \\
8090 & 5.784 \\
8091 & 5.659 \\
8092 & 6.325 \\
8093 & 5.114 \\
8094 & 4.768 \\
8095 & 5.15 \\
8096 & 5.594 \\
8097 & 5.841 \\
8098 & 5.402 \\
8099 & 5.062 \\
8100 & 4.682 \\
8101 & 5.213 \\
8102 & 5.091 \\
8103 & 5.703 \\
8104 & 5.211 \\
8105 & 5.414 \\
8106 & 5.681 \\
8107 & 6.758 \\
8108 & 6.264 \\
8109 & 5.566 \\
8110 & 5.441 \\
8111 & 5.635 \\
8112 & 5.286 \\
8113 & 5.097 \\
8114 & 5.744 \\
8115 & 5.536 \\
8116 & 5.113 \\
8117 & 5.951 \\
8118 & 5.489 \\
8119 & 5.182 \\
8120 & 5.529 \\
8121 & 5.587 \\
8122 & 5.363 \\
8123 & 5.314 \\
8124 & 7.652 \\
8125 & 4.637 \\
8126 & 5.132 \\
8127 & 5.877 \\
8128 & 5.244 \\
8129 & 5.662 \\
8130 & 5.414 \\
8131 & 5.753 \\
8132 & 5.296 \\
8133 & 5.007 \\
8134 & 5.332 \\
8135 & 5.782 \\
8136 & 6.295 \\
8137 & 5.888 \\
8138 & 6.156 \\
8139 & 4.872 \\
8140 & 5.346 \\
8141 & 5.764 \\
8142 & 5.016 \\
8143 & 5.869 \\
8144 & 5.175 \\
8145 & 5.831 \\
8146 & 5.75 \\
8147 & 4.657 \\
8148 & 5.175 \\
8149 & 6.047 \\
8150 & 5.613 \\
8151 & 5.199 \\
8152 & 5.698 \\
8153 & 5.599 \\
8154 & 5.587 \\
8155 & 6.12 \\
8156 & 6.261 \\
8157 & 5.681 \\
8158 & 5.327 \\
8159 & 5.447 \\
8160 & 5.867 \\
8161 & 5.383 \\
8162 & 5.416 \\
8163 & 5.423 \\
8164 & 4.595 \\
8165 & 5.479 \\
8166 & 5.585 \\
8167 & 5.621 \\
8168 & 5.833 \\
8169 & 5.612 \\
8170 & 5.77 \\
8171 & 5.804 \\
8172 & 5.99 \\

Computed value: 0.0 Ang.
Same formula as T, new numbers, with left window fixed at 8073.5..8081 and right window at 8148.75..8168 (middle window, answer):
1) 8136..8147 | -0.06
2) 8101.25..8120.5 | -0.43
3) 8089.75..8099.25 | -0.15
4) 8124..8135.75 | 0.00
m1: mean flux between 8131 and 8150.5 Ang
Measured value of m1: 5.53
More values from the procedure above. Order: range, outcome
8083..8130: 5.49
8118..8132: 5.55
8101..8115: 5.59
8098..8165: 5.53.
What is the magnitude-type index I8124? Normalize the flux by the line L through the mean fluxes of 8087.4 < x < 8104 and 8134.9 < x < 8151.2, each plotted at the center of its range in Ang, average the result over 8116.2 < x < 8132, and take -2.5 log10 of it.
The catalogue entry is -0.016 mag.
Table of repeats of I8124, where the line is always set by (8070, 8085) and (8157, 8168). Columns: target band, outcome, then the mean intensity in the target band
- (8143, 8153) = -0.01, 5.49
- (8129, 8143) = -0.03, 5.55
